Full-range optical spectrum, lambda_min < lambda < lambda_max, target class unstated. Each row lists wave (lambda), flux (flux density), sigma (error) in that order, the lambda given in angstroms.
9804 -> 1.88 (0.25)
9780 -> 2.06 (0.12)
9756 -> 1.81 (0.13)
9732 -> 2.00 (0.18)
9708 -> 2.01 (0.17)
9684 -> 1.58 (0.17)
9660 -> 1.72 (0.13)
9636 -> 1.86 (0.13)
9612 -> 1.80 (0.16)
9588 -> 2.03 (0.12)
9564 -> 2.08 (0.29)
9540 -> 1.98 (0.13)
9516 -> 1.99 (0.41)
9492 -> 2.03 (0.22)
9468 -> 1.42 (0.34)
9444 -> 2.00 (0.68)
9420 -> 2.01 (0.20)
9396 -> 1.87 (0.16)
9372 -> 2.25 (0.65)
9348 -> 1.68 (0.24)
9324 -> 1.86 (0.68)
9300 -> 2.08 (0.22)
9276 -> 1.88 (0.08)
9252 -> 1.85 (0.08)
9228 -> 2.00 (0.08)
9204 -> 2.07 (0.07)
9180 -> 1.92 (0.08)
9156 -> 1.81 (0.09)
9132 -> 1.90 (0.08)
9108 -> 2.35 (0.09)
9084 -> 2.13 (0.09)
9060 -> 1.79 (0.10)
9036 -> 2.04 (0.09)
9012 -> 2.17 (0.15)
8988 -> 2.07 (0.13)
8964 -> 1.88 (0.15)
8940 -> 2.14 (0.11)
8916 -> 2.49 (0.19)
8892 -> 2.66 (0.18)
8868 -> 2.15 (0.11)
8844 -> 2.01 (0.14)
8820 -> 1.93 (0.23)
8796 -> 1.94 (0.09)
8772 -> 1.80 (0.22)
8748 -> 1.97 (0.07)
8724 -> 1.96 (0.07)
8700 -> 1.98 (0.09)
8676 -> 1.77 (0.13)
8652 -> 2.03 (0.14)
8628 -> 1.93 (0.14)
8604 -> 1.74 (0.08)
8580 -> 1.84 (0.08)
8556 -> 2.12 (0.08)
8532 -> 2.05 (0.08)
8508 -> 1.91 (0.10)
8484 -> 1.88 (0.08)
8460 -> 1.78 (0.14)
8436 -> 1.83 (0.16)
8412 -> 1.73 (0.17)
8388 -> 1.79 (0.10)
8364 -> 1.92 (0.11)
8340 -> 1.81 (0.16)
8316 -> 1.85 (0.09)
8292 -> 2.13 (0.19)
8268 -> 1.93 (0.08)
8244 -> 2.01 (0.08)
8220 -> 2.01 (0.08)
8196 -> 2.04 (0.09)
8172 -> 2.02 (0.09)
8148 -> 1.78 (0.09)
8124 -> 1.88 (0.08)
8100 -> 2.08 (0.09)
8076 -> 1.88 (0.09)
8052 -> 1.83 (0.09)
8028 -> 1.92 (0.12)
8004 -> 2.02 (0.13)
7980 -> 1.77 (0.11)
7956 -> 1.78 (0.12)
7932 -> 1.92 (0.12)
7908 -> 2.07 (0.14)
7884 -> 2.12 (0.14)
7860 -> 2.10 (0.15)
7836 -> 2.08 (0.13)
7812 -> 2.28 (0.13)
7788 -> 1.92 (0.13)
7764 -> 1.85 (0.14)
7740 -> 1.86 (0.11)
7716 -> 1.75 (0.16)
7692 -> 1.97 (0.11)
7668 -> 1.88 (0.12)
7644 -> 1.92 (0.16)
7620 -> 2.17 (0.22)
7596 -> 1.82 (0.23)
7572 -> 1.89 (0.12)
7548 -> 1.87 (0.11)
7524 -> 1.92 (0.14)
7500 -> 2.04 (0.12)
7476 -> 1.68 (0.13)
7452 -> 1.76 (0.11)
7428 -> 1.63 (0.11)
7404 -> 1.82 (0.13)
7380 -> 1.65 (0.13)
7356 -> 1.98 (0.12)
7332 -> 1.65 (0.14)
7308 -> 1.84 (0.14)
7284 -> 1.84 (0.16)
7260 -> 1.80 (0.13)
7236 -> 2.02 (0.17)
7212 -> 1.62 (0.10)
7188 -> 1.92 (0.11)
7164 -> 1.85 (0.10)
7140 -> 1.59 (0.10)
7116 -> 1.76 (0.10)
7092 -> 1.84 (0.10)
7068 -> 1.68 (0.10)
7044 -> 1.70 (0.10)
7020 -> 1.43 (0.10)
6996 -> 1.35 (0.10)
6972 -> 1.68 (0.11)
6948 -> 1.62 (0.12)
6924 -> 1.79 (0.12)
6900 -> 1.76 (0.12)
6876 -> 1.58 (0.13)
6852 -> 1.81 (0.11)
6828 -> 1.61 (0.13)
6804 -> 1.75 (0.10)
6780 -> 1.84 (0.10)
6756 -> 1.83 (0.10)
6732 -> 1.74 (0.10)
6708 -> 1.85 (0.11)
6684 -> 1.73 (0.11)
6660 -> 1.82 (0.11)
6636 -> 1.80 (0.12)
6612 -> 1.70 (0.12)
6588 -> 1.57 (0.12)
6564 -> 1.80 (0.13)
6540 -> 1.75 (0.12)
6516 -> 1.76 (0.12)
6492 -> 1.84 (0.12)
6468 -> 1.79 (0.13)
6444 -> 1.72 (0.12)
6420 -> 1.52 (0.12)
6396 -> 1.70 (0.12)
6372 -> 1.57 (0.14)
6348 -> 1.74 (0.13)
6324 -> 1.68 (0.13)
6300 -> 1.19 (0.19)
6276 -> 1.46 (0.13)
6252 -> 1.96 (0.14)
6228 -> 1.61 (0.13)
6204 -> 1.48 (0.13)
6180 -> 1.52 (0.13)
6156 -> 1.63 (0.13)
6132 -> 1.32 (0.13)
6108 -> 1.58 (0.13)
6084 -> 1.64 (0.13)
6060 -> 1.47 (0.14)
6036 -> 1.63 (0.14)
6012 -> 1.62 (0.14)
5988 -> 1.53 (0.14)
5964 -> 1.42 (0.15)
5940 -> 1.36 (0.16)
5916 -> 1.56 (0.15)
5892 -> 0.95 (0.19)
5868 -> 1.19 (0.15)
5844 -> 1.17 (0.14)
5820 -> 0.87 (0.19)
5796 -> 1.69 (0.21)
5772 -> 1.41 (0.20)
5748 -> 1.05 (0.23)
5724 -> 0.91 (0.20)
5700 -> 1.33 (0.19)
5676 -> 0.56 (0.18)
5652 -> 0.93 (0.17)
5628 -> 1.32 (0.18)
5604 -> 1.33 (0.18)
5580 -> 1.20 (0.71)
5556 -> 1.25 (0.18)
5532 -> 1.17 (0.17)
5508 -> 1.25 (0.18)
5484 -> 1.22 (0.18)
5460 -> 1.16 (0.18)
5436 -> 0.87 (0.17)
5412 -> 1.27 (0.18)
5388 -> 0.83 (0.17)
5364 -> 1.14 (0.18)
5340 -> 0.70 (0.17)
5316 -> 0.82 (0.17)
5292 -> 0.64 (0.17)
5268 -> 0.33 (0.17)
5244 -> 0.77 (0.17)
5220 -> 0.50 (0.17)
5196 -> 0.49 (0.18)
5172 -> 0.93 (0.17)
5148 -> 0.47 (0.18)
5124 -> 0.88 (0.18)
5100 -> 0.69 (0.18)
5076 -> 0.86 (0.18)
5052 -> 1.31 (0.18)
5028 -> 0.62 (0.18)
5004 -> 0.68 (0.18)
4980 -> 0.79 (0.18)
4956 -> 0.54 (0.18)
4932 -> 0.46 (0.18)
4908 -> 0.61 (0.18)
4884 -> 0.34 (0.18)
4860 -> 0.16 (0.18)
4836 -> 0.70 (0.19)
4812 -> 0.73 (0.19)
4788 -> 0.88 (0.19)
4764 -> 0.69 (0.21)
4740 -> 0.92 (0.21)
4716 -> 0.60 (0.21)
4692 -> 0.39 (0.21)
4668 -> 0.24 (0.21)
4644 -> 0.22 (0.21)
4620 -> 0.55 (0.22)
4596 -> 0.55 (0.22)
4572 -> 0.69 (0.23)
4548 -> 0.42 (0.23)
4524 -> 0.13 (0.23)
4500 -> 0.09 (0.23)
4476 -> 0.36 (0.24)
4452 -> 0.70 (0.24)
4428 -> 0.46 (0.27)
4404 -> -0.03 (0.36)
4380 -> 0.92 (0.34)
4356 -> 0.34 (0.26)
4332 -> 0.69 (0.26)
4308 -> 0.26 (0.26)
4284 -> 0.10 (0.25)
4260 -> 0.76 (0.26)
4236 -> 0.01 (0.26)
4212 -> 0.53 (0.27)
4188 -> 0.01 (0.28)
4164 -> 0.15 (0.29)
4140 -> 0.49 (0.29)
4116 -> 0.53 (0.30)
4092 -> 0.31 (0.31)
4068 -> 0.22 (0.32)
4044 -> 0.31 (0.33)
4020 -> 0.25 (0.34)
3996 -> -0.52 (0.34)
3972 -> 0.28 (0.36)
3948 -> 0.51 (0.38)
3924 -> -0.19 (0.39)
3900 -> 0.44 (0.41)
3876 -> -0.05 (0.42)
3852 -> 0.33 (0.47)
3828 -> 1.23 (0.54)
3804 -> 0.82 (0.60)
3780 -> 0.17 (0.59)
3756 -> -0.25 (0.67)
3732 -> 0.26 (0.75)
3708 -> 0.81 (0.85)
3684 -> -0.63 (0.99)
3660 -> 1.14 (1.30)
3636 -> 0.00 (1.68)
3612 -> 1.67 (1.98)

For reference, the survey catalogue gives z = 0.35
